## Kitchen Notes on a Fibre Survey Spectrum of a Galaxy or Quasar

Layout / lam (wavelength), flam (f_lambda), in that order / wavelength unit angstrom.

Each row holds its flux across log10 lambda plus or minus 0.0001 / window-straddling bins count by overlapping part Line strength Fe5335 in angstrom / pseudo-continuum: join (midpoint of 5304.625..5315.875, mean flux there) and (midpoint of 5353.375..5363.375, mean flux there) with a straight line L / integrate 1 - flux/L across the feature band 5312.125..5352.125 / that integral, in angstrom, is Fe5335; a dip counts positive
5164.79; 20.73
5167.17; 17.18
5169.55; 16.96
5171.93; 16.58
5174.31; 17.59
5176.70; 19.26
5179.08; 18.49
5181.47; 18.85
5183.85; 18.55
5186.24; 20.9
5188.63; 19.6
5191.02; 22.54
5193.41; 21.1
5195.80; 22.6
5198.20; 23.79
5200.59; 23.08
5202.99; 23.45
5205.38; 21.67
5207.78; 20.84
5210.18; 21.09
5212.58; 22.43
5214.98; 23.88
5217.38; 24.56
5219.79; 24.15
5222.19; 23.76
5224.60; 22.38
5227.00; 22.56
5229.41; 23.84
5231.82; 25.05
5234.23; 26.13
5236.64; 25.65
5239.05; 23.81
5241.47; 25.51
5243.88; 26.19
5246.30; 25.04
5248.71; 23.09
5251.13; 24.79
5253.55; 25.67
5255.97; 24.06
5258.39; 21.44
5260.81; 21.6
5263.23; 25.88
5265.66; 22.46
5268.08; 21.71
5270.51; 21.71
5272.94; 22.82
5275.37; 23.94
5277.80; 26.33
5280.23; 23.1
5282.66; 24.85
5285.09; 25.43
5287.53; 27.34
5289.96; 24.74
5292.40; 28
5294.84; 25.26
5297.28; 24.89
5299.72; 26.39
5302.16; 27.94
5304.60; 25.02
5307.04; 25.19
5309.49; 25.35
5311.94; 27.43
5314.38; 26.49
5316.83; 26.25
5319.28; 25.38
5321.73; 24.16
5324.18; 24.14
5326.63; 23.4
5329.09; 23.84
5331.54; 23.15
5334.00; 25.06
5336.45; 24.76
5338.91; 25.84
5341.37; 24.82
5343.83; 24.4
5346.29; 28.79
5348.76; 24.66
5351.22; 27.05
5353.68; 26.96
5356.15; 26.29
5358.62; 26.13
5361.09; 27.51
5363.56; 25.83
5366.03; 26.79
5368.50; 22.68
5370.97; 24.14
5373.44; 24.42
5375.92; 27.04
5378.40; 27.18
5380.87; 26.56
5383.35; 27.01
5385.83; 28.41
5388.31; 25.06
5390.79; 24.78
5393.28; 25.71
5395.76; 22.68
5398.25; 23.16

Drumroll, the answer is 1.6 angstrom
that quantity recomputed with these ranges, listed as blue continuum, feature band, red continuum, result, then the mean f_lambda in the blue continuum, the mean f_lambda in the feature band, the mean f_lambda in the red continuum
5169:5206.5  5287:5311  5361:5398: -2.7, 20.4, 26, 25.6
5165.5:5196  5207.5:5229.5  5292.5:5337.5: -2.2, 19.2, 23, 25.3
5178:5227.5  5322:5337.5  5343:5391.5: 0.7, 21.9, 24.1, 26.1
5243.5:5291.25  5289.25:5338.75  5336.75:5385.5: -0.6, 24.1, 25.4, 26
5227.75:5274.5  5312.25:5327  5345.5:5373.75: 0.0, 24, 25.2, 25.9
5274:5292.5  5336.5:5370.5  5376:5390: 0.6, 25.3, 25.9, 26.8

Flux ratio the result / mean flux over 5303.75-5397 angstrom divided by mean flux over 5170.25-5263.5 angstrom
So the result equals 1.13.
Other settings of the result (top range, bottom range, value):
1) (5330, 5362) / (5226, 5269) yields 1.07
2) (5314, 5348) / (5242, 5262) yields 1.04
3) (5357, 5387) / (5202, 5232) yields 1.14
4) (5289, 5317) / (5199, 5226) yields 1.14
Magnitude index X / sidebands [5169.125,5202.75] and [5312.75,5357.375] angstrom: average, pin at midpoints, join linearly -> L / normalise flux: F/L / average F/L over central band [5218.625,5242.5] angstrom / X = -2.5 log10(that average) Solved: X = -0.12 mag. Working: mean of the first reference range 20.2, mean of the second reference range 25.3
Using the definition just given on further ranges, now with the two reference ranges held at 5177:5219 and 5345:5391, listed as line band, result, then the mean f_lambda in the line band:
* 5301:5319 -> -0.07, 26.2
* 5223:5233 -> -0.05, 23.5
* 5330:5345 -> 0.03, 24.7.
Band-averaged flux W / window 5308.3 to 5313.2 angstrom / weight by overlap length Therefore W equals 26.4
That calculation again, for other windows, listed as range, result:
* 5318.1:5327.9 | 24.3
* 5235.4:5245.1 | 25.3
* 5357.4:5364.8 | 26.5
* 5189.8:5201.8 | 22.6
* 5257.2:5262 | 21.5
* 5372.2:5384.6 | 26.4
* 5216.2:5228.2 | 23.5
